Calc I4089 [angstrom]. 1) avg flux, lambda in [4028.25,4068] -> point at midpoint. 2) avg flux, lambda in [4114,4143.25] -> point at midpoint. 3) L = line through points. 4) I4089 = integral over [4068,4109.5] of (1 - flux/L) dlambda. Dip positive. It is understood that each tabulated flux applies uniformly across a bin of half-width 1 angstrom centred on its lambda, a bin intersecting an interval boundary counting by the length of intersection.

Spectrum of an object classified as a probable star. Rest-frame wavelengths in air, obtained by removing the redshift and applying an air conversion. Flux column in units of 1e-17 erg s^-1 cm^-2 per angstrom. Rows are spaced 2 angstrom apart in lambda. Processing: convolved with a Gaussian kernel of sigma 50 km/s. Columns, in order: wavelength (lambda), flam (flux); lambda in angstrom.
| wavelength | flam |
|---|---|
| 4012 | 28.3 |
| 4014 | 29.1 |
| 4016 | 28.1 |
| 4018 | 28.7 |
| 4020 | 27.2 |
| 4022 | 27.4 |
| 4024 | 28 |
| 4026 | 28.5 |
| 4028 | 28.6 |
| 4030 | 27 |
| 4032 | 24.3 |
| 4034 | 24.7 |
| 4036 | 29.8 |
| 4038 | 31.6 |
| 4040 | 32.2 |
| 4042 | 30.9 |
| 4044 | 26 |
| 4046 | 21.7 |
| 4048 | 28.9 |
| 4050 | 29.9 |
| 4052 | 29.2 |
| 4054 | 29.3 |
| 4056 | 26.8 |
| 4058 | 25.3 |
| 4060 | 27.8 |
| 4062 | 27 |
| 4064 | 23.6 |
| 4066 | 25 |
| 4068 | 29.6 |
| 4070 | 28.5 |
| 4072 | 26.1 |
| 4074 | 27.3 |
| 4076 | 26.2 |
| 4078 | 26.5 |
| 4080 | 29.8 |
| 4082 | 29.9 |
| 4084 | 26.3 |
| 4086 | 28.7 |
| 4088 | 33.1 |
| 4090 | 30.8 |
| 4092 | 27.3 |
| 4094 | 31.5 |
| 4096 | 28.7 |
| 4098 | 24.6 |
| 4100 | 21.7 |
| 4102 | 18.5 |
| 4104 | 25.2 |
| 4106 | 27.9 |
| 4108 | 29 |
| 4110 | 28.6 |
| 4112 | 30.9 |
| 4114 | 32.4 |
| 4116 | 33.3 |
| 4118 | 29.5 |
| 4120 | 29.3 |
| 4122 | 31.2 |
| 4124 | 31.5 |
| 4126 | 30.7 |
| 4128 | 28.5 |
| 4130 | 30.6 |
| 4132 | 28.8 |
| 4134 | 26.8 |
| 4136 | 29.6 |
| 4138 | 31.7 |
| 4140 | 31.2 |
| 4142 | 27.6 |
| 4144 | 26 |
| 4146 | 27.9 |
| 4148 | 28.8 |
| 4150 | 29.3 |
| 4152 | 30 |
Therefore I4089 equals 1.9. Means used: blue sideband 27.5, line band 27.4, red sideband 30.1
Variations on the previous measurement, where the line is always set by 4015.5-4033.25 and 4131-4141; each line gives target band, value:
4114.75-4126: -0.6 angstrom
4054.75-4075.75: 1.2 angstrom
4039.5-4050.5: -0.1 angstrom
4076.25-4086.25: 0.2 angstrom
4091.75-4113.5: 1.6 angstrom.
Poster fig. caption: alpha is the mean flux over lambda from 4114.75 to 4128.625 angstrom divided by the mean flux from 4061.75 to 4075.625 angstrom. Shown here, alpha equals 1.15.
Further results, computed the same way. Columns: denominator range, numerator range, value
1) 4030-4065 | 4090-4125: 1.03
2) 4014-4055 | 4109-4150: 1.06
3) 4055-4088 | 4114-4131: 1.12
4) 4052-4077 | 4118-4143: 1.10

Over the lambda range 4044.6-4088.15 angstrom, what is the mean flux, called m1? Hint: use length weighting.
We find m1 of 27.4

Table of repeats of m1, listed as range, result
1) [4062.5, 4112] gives 27.3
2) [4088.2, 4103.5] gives 26.5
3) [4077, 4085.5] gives 28.2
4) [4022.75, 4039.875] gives 28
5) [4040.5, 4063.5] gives 27.5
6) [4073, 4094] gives 28.7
